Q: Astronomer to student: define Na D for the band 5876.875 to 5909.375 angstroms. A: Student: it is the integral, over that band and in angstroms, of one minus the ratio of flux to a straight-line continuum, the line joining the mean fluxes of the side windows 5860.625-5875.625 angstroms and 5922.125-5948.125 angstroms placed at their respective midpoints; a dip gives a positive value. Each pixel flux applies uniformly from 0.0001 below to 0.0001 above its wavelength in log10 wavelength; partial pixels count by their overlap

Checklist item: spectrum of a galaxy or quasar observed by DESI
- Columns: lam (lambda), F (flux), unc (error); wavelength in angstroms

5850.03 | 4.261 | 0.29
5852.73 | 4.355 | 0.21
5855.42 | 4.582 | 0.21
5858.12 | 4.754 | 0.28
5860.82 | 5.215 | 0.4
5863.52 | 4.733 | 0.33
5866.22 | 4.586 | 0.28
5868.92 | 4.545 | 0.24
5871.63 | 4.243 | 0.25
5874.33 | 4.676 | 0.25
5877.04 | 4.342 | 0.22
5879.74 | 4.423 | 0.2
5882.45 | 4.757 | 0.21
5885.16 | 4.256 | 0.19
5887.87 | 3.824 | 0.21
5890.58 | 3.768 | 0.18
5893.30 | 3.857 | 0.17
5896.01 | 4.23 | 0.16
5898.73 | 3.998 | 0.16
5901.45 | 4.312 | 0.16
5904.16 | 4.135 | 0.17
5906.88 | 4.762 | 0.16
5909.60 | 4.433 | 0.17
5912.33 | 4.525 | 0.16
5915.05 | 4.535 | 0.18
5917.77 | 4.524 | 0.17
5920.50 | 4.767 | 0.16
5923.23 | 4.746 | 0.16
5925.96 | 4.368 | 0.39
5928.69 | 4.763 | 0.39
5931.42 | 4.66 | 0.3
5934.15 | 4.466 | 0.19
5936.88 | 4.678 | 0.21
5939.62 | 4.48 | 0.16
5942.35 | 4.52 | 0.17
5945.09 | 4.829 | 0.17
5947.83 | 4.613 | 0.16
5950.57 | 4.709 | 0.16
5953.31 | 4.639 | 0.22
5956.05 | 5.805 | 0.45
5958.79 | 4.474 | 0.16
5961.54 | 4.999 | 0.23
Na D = 2.77 angstroms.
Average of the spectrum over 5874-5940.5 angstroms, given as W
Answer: 4.41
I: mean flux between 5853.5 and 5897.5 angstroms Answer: 4.42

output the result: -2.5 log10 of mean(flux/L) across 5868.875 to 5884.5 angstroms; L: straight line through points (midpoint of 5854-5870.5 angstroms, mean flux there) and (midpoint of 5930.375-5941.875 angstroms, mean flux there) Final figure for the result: 0.05 mag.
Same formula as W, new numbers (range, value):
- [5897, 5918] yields 4.39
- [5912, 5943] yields 4.59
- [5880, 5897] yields 4.13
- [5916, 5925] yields 4.66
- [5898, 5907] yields 4.26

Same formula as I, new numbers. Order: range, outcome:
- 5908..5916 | 4.5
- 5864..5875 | 4.52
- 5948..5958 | 4.97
